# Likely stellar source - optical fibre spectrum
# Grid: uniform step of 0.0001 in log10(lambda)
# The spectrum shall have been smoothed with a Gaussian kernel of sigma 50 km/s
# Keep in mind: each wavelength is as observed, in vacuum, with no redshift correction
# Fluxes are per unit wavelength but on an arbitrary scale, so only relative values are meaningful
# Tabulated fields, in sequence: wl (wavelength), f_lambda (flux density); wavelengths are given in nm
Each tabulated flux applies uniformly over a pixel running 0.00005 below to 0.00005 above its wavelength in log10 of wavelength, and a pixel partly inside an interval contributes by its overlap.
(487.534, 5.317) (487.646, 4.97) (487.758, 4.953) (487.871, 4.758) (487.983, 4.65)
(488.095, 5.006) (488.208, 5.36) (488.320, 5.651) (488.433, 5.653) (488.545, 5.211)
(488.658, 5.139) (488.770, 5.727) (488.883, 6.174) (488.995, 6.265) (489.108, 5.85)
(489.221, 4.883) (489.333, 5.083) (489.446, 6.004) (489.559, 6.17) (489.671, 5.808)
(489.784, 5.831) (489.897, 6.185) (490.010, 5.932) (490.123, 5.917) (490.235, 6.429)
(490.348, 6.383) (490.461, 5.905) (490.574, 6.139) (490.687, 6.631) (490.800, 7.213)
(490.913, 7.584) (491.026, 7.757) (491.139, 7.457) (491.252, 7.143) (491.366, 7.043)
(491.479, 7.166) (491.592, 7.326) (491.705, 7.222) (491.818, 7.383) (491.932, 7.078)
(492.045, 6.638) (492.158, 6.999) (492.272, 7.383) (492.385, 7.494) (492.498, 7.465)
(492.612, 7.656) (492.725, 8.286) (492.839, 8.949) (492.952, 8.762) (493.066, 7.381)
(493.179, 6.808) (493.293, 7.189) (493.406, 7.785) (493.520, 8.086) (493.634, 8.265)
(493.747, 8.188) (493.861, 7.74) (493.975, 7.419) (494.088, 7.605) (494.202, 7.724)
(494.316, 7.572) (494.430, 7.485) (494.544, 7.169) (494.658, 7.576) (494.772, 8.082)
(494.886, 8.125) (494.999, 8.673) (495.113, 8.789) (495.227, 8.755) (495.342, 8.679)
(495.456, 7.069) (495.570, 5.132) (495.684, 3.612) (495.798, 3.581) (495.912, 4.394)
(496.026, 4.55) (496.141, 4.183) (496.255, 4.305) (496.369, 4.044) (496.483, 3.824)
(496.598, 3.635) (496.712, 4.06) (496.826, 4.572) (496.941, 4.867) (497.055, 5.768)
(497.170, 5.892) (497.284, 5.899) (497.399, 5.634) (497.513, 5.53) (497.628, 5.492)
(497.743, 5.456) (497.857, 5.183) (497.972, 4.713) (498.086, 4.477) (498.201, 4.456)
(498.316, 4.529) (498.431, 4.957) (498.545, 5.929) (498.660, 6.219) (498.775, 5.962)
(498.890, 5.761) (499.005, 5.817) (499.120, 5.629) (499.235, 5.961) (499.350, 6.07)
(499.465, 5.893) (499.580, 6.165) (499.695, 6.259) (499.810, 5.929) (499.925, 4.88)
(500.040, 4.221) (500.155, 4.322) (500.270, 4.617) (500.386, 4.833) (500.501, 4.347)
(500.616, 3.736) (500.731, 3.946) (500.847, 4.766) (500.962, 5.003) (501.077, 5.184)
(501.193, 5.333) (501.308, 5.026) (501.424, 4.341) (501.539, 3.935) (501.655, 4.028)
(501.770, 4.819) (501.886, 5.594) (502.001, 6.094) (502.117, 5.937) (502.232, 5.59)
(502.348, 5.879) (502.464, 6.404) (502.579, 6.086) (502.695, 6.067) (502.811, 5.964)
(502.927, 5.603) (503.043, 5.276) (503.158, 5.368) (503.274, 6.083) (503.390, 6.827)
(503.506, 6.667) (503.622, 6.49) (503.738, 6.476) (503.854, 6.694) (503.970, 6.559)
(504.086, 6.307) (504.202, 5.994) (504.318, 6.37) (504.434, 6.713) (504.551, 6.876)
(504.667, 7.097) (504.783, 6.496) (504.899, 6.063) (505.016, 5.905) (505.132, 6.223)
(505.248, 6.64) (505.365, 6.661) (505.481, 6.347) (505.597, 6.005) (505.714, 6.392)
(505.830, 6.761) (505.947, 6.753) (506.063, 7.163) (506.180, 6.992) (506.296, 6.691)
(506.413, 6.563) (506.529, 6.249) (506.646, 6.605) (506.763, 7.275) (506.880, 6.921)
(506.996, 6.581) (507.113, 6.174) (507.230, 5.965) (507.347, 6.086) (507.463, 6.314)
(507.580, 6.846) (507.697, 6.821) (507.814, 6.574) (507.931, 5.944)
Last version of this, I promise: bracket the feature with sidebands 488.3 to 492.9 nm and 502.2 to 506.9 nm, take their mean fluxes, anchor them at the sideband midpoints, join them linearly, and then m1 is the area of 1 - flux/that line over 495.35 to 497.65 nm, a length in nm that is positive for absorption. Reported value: 0.58 nm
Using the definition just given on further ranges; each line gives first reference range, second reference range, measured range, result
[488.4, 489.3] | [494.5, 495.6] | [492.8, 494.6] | -0.09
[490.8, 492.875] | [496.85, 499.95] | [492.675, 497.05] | -0.02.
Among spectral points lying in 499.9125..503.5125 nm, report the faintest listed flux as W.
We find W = 3.736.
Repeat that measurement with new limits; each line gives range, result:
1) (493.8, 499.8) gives 3.581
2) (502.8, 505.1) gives 5.276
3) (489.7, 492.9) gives 5.831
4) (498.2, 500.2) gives 4.221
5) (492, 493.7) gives 6.638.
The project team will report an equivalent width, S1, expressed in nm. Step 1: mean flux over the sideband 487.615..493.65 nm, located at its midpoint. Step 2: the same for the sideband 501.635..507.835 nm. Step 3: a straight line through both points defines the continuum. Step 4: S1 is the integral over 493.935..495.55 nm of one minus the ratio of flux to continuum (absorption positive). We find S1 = -0.34 nm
